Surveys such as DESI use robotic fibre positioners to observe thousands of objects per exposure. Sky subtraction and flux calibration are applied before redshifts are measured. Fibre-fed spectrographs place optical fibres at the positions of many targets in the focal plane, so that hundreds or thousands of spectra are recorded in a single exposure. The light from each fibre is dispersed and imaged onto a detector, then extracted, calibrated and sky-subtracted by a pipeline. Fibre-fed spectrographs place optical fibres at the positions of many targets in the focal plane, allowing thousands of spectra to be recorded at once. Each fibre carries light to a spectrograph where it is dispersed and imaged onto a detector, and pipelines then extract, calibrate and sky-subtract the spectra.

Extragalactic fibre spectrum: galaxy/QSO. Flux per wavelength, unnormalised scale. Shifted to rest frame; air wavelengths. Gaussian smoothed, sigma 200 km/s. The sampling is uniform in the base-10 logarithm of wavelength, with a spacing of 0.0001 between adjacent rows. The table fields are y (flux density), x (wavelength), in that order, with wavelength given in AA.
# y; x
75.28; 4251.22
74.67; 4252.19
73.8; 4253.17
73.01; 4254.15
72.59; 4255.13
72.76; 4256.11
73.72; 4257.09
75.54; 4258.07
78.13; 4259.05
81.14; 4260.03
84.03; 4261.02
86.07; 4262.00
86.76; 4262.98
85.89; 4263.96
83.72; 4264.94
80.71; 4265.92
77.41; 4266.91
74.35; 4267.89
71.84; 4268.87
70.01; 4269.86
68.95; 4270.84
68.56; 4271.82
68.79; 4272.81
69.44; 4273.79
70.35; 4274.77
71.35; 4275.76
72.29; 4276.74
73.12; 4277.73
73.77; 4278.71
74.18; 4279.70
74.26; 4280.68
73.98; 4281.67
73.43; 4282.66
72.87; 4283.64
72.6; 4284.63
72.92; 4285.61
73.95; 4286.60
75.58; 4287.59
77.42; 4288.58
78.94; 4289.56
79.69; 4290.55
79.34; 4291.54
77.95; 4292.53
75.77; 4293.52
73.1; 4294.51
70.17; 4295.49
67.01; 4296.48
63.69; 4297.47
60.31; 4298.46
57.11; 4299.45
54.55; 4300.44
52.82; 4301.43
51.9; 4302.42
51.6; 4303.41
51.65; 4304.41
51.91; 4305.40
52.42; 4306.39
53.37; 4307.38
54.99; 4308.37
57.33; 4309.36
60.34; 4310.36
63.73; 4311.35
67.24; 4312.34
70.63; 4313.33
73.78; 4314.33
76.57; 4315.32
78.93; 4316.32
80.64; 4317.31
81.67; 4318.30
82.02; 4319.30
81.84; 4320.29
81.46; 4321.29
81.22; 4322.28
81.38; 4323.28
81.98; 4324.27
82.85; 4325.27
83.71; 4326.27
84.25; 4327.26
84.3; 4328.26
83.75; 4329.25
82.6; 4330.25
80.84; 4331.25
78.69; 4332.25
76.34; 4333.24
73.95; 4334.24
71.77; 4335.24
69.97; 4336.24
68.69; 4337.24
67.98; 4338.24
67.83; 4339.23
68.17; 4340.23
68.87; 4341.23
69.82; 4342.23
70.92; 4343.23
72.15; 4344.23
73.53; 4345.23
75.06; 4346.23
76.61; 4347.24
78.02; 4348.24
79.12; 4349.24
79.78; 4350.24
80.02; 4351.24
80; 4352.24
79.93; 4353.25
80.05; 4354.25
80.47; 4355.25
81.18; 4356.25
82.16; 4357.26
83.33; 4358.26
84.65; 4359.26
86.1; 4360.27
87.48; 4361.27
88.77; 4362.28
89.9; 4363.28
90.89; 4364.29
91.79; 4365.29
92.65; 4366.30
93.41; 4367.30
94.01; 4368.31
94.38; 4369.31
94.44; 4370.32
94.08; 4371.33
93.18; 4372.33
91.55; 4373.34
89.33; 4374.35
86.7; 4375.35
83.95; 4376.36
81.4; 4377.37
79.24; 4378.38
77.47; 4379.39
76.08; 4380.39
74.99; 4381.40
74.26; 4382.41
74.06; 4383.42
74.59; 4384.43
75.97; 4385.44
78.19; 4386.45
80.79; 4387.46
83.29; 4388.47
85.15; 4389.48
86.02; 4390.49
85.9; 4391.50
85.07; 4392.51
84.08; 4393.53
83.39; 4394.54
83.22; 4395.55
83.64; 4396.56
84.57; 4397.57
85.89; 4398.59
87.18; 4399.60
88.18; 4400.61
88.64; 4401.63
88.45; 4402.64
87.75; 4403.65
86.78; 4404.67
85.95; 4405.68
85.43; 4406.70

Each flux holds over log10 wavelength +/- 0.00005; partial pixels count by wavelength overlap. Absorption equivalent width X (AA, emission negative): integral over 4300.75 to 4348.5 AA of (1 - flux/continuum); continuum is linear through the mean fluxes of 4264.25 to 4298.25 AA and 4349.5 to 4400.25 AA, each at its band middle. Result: 4.4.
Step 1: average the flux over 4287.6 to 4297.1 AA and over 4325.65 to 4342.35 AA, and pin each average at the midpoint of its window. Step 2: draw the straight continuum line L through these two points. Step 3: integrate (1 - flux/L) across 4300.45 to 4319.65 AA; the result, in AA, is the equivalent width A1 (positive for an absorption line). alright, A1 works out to 3.0 AA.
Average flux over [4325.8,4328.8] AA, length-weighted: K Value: 84.4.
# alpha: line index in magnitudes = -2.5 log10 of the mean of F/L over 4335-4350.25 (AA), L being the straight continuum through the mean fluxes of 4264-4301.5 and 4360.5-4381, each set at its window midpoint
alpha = 0.155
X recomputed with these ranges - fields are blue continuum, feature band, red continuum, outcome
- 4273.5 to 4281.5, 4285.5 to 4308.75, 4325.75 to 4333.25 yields 3.4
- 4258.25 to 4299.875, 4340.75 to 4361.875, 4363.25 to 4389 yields 0.9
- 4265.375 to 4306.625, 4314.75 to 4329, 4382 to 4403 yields -1.5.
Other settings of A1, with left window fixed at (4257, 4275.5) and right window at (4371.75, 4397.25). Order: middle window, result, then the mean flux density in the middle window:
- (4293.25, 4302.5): 1.8 AA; 62.8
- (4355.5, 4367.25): -0.9 AA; 87.3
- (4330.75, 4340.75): 0.9 AA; 72.4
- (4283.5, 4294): 0.2 AA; 76.2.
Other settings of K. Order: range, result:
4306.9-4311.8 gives 57.9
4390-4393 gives 85.7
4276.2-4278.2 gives 72.6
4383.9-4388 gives 77.4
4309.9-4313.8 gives 65.6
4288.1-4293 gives 78.7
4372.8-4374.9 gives 90.4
